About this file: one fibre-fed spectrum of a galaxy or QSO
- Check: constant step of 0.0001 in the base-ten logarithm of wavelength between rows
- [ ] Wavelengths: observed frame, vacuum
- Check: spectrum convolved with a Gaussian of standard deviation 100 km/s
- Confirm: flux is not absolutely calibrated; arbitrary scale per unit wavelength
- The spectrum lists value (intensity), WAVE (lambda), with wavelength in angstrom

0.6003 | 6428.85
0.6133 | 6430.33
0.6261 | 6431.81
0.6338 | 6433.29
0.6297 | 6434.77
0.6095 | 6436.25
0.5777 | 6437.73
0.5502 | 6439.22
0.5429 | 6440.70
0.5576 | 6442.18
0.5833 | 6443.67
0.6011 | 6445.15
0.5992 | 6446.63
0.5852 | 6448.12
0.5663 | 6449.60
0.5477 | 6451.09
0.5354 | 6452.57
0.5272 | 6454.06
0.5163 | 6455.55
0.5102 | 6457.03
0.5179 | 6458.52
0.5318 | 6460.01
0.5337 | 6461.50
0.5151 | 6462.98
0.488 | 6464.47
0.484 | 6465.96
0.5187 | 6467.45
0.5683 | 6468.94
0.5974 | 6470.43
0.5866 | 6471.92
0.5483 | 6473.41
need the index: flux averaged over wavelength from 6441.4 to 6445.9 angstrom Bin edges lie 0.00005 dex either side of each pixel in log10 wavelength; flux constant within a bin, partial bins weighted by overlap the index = 0.581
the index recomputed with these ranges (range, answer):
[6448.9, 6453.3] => 0.55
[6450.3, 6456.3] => 0.532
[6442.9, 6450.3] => 0.587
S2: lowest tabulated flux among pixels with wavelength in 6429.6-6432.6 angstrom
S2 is 0.6133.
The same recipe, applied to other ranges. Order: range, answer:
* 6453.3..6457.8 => 0.5102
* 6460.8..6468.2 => 0.484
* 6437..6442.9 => 0.5429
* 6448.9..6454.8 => 0.5272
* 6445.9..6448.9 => 0.5852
